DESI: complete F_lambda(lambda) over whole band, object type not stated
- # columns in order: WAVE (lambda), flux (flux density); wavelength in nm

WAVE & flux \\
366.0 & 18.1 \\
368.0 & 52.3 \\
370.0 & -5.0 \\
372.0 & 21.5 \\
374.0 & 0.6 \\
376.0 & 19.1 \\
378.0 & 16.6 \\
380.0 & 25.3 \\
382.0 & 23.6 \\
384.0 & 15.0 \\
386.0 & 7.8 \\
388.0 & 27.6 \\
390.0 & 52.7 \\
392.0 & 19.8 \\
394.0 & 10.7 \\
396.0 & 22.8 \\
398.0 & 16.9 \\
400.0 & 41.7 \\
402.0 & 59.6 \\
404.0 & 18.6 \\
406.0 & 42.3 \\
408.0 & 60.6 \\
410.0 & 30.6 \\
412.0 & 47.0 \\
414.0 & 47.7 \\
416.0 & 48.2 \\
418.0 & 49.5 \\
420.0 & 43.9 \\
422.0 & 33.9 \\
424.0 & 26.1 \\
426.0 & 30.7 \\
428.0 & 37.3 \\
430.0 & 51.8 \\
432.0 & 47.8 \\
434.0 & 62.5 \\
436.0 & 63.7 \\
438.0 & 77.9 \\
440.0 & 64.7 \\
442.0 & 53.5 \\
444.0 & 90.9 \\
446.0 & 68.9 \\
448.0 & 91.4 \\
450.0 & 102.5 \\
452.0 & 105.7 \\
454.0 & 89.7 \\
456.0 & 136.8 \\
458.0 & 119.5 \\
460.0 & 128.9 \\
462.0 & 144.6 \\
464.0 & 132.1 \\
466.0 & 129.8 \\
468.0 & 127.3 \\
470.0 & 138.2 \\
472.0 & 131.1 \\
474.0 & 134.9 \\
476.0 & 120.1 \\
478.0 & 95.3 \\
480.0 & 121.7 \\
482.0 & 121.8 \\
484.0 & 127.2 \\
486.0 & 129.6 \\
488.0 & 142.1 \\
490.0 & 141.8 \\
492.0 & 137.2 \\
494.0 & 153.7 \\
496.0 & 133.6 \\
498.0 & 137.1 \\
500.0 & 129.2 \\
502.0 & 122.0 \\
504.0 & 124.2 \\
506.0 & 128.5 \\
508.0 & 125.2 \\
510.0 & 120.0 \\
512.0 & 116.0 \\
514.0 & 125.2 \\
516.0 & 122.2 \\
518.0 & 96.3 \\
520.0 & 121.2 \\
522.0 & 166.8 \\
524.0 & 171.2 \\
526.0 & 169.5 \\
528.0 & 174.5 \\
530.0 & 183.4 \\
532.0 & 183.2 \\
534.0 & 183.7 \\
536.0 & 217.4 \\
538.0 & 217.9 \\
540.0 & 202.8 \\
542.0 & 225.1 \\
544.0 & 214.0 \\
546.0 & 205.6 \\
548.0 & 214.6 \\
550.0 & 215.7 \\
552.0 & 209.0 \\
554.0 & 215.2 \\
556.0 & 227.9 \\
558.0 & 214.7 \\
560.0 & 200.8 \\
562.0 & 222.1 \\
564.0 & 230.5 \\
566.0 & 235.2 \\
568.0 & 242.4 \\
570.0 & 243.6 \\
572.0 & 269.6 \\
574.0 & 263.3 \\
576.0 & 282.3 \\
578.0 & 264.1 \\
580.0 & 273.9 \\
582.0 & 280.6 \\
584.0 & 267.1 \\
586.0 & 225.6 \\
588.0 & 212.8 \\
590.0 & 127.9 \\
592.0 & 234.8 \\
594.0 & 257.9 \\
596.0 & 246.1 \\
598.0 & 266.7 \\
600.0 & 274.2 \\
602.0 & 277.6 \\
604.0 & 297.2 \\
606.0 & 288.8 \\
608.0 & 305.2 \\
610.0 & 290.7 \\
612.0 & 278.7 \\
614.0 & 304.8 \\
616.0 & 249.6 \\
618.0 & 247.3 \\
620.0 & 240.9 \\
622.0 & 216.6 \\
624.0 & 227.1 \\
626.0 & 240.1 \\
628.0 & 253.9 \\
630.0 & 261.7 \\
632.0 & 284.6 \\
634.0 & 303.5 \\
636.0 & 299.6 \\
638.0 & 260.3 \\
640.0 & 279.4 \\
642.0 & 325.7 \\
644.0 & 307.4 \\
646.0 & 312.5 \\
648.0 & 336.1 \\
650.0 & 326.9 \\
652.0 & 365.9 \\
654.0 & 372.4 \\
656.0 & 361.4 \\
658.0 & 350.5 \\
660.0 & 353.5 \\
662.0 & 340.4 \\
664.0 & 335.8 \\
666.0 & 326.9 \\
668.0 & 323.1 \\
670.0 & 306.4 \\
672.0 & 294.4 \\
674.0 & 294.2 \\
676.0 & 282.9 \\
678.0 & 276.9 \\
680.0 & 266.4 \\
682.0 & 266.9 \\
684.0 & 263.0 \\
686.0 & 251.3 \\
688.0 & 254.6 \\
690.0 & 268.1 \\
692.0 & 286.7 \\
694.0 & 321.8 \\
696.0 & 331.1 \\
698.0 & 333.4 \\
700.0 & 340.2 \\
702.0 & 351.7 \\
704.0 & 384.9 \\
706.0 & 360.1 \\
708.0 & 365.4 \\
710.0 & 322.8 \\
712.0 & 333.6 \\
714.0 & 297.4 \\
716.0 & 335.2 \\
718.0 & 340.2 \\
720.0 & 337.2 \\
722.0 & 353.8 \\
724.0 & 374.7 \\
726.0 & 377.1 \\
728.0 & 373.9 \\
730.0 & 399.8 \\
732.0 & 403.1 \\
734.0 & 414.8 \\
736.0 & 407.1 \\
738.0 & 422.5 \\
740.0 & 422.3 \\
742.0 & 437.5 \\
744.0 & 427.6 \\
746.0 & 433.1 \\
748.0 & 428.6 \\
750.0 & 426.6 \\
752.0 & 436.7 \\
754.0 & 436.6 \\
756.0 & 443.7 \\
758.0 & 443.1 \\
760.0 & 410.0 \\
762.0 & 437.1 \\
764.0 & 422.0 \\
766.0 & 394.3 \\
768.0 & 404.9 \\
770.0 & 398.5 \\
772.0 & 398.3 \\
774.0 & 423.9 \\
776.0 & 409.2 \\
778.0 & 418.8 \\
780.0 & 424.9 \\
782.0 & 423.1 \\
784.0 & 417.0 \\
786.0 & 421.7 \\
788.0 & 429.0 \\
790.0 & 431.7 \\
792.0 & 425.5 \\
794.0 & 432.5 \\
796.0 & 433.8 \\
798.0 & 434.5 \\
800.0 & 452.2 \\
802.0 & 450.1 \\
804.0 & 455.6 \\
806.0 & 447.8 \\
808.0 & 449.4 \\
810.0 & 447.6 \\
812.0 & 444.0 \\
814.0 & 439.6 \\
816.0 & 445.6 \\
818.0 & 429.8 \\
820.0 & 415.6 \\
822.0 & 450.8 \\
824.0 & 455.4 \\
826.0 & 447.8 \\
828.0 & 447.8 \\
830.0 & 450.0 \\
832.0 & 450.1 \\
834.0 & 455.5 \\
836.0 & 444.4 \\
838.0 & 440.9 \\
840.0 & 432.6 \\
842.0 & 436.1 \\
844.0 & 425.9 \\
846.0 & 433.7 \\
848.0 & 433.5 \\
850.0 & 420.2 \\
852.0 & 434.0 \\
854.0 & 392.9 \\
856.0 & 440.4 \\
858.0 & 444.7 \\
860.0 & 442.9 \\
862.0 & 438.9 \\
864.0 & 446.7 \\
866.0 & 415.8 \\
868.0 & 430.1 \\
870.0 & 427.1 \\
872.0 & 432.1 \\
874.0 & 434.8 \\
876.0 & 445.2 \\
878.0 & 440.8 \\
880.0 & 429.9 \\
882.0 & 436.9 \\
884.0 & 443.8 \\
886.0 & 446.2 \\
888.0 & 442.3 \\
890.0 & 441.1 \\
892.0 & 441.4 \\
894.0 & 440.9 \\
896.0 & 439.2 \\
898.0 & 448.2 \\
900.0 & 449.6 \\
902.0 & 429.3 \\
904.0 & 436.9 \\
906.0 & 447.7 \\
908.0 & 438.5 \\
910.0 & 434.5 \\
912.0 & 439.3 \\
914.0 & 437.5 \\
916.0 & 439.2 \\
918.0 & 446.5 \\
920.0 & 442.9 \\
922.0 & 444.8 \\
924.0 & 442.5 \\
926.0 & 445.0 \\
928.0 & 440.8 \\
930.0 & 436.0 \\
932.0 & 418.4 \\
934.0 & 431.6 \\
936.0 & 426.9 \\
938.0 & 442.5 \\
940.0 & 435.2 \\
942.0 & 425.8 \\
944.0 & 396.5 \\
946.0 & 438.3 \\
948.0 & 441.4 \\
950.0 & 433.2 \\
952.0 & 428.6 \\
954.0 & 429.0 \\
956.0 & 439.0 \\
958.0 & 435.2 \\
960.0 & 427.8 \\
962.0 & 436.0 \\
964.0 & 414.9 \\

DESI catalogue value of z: 0.00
